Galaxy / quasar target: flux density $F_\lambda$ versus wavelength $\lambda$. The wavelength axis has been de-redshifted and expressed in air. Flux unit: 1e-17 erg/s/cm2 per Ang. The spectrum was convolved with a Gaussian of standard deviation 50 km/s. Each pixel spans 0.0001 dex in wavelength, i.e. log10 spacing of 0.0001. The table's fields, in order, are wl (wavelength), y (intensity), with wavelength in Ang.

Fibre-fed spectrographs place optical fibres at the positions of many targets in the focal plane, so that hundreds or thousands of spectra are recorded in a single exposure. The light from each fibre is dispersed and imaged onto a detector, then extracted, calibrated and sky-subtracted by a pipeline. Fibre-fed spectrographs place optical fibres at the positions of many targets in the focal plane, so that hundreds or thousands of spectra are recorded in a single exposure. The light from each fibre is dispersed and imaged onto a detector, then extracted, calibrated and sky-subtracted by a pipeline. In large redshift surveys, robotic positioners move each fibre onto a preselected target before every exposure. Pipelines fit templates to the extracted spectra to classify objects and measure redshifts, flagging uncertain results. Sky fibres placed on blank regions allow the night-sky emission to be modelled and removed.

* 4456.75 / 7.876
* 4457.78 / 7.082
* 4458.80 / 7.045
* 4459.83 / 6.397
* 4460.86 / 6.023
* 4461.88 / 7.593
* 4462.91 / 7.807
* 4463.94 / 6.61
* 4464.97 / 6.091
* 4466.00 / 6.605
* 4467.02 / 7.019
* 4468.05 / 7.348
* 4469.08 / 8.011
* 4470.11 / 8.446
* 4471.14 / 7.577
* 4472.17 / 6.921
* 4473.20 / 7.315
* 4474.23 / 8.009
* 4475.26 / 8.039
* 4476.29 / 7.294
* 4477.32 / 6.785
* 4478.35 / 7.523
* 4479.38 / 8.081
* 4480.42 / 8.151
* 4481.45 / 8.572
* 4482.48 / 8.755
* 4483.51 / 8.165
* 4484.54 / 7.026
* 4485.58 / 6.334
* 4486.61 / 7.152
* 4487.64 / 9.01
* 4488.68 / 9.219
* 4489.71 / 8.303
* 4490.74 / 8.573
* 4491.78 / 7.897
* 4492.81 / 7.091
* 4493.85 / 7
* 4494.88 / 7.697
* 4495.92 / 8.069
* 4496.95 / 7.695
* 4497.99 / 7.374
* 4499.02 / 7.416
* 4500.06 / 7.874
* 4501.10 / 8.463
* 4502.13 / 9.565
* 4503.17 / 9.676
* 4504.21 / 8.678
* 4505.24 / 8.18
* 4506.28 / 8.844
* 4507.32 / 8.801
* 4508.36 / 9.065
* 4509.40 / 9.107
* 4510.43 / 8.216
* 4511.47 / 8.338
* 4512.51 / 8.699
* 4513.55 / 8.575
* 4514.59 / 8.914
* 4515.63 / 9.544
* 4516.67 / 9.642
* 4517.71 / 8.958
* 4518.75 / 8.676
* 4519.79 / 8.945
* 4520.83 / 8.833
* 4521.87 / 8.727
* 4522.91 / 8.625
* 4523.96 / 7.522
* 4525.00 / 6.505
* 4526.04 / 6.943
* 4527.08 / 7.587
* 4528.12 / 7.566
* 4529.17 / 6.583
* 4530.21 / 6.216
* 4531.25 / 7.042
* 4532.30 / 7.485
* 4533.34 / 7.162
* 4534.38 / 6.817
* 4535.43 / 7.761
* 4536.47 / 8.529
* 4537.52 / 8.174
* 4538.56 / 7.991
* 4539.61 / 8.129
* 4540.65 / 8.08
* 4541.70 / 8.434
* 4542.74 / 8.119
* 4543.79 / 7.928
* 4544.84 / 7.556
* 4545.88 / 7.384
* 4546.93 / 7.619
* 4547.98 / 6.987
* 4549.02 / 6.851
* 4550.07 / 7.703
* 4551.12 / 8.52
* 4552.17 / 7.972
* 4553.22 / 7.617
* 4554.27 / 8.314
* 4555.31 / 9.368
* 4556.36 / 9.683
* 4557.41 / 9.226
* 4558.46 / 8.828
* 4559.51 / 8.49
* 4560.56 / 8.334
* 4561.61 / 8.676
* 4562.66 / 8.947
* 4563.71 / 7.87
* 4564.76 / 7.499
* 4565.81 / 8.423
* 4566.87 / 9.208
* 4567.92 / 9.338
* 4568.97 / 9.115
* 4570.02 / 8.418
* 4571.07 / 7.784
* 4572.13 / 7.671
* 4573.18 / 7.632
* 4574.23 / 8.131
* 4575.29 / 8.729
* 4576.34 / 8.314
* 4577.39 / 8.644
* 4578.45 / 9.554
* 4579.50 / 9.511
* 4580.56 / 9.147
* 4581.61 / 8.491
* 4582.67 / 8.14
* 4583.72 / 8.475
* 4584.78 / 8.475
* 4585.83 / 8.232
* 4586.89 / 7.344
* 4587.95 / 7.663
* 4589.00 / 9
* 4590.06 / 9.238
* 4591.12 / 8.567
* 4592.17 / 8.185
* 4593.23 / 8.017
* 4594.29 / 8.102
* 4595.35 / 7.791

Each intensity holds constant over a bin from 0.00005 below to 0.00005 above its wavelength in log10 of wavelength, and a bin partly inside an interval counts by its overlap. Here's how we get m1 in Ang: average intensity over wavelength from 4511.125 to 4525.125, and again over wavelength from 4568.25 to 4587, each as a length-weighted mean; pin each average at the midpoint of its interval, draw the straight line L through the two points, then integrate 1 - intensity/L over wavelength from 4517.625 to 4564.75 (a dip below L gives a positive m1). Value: 3.39 Ang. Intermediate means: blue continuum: 8.67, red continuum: 8.47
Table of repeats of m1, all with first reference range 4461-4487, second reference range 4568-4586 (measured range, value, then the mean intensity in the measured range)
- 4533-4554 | 1.04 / 7.78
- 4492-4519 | -2.29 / 8.46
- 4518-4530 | 0.21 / 7.84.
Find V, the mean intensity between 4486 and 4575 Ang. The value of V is 8.18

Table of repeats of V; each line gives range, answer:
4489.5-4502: 7.83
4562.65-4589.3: 8.44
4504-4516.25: 8.76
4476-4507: 8.03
